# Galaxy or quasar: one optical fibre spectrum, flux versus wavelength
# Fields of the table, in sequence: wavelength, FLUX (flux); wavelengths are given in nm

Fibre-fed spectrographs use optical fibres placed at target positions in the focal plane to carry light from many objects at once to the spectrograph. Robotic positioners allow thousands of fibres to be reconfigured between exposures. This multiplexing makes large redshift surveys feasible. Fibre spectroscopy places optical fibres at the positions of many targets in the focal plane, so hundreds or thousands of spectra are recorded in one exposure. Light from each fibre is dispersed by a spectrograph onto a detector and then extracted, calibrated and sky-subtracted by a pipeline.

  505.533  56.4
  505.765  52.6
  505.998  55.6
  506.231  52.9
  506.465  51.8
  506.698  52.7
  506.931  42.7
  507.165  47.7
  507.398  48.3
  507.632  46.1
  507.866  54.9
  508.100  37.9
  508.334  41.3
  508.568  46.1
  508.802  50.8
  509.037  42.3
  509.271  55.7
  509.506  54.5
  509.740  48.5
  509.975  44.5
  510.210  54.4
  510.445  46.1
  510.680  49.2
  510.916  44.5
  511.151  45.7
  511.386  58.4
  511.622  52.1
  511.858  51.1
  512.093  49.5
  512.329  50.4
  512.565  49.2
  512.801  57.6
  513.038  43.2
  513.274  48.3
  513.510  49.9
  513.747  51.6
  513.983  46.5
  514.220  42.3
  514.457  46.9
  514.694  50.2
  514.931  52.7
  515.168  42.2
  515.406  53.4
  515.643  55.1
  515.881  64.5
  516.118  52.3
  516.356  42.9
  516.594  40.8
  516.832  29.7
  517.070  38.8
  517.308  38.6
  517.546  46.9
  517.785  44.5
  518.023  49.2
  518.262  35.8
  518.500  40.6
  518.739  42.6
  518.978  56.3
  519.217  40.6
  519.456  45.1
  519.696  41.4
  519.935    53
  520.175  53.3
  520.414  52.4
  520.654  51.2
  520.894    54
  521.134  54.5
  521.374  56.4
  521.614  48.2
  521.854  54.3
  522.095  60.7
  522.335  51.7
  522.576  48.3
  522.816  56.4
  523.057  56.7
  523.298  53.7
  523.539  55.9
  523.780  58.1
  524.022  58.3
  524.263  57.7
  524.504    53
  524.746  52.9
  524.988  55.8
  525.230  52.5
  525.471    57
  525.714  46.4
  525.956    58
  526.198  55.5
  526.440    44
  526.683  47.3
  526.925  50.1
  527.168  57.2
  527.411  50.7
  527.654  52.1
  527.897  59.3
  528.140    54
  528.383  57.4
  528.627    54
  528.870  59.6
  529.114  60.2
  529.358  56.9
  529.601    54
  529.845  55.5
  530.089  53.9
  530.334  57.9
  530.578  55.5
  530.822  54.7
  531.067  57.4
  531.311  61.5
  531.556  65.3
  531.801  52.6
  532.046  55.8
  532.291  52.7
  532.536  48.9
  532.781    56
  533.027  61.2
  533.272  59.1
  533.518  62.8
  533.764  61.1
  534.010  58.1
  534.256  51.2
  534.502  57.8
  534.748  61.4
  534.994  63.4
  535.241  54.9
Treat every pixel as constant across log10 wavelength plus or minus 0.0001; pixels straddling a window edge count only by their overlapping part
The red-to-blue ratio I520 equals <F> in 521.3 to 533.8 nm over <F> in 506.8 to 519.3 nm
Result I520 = 1.16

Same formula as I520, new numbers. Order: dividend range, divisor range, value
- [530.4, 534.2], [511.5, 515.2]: 1.17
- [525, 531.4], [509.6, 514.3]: 1.11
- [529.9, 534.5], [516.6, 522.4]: 1.20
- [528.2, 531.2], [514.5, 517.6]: 1.21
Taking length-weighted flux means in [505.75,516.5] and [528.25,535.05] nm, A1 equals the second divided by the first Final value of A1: 1.16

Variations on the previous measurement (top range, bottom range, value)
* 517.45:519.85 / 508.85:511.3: 0.91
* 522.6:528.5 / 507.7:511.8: 1.11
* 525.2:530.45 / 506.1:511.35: 1.12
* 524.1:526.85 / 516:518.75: 1.26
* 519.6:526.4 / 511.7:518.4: 1.14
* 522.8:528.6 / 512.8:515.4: 1.13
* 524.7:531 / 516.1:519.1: 1.27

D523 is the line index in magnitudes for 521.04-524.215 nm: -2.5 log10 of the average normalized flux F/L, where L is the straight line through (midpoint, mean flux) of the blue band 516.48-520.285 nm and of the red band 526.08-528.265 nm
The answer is -0.152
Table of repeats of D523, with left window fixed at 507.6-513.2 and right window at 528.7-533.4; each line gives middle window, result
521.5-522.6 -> 0.01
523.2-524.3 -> -0.05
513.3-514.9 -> 0.05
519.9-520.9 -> 0.00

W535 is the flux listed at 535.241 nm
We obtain 54.9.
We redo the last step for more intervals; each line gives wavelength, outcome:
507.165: 47.7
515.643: 55.1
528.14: 54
